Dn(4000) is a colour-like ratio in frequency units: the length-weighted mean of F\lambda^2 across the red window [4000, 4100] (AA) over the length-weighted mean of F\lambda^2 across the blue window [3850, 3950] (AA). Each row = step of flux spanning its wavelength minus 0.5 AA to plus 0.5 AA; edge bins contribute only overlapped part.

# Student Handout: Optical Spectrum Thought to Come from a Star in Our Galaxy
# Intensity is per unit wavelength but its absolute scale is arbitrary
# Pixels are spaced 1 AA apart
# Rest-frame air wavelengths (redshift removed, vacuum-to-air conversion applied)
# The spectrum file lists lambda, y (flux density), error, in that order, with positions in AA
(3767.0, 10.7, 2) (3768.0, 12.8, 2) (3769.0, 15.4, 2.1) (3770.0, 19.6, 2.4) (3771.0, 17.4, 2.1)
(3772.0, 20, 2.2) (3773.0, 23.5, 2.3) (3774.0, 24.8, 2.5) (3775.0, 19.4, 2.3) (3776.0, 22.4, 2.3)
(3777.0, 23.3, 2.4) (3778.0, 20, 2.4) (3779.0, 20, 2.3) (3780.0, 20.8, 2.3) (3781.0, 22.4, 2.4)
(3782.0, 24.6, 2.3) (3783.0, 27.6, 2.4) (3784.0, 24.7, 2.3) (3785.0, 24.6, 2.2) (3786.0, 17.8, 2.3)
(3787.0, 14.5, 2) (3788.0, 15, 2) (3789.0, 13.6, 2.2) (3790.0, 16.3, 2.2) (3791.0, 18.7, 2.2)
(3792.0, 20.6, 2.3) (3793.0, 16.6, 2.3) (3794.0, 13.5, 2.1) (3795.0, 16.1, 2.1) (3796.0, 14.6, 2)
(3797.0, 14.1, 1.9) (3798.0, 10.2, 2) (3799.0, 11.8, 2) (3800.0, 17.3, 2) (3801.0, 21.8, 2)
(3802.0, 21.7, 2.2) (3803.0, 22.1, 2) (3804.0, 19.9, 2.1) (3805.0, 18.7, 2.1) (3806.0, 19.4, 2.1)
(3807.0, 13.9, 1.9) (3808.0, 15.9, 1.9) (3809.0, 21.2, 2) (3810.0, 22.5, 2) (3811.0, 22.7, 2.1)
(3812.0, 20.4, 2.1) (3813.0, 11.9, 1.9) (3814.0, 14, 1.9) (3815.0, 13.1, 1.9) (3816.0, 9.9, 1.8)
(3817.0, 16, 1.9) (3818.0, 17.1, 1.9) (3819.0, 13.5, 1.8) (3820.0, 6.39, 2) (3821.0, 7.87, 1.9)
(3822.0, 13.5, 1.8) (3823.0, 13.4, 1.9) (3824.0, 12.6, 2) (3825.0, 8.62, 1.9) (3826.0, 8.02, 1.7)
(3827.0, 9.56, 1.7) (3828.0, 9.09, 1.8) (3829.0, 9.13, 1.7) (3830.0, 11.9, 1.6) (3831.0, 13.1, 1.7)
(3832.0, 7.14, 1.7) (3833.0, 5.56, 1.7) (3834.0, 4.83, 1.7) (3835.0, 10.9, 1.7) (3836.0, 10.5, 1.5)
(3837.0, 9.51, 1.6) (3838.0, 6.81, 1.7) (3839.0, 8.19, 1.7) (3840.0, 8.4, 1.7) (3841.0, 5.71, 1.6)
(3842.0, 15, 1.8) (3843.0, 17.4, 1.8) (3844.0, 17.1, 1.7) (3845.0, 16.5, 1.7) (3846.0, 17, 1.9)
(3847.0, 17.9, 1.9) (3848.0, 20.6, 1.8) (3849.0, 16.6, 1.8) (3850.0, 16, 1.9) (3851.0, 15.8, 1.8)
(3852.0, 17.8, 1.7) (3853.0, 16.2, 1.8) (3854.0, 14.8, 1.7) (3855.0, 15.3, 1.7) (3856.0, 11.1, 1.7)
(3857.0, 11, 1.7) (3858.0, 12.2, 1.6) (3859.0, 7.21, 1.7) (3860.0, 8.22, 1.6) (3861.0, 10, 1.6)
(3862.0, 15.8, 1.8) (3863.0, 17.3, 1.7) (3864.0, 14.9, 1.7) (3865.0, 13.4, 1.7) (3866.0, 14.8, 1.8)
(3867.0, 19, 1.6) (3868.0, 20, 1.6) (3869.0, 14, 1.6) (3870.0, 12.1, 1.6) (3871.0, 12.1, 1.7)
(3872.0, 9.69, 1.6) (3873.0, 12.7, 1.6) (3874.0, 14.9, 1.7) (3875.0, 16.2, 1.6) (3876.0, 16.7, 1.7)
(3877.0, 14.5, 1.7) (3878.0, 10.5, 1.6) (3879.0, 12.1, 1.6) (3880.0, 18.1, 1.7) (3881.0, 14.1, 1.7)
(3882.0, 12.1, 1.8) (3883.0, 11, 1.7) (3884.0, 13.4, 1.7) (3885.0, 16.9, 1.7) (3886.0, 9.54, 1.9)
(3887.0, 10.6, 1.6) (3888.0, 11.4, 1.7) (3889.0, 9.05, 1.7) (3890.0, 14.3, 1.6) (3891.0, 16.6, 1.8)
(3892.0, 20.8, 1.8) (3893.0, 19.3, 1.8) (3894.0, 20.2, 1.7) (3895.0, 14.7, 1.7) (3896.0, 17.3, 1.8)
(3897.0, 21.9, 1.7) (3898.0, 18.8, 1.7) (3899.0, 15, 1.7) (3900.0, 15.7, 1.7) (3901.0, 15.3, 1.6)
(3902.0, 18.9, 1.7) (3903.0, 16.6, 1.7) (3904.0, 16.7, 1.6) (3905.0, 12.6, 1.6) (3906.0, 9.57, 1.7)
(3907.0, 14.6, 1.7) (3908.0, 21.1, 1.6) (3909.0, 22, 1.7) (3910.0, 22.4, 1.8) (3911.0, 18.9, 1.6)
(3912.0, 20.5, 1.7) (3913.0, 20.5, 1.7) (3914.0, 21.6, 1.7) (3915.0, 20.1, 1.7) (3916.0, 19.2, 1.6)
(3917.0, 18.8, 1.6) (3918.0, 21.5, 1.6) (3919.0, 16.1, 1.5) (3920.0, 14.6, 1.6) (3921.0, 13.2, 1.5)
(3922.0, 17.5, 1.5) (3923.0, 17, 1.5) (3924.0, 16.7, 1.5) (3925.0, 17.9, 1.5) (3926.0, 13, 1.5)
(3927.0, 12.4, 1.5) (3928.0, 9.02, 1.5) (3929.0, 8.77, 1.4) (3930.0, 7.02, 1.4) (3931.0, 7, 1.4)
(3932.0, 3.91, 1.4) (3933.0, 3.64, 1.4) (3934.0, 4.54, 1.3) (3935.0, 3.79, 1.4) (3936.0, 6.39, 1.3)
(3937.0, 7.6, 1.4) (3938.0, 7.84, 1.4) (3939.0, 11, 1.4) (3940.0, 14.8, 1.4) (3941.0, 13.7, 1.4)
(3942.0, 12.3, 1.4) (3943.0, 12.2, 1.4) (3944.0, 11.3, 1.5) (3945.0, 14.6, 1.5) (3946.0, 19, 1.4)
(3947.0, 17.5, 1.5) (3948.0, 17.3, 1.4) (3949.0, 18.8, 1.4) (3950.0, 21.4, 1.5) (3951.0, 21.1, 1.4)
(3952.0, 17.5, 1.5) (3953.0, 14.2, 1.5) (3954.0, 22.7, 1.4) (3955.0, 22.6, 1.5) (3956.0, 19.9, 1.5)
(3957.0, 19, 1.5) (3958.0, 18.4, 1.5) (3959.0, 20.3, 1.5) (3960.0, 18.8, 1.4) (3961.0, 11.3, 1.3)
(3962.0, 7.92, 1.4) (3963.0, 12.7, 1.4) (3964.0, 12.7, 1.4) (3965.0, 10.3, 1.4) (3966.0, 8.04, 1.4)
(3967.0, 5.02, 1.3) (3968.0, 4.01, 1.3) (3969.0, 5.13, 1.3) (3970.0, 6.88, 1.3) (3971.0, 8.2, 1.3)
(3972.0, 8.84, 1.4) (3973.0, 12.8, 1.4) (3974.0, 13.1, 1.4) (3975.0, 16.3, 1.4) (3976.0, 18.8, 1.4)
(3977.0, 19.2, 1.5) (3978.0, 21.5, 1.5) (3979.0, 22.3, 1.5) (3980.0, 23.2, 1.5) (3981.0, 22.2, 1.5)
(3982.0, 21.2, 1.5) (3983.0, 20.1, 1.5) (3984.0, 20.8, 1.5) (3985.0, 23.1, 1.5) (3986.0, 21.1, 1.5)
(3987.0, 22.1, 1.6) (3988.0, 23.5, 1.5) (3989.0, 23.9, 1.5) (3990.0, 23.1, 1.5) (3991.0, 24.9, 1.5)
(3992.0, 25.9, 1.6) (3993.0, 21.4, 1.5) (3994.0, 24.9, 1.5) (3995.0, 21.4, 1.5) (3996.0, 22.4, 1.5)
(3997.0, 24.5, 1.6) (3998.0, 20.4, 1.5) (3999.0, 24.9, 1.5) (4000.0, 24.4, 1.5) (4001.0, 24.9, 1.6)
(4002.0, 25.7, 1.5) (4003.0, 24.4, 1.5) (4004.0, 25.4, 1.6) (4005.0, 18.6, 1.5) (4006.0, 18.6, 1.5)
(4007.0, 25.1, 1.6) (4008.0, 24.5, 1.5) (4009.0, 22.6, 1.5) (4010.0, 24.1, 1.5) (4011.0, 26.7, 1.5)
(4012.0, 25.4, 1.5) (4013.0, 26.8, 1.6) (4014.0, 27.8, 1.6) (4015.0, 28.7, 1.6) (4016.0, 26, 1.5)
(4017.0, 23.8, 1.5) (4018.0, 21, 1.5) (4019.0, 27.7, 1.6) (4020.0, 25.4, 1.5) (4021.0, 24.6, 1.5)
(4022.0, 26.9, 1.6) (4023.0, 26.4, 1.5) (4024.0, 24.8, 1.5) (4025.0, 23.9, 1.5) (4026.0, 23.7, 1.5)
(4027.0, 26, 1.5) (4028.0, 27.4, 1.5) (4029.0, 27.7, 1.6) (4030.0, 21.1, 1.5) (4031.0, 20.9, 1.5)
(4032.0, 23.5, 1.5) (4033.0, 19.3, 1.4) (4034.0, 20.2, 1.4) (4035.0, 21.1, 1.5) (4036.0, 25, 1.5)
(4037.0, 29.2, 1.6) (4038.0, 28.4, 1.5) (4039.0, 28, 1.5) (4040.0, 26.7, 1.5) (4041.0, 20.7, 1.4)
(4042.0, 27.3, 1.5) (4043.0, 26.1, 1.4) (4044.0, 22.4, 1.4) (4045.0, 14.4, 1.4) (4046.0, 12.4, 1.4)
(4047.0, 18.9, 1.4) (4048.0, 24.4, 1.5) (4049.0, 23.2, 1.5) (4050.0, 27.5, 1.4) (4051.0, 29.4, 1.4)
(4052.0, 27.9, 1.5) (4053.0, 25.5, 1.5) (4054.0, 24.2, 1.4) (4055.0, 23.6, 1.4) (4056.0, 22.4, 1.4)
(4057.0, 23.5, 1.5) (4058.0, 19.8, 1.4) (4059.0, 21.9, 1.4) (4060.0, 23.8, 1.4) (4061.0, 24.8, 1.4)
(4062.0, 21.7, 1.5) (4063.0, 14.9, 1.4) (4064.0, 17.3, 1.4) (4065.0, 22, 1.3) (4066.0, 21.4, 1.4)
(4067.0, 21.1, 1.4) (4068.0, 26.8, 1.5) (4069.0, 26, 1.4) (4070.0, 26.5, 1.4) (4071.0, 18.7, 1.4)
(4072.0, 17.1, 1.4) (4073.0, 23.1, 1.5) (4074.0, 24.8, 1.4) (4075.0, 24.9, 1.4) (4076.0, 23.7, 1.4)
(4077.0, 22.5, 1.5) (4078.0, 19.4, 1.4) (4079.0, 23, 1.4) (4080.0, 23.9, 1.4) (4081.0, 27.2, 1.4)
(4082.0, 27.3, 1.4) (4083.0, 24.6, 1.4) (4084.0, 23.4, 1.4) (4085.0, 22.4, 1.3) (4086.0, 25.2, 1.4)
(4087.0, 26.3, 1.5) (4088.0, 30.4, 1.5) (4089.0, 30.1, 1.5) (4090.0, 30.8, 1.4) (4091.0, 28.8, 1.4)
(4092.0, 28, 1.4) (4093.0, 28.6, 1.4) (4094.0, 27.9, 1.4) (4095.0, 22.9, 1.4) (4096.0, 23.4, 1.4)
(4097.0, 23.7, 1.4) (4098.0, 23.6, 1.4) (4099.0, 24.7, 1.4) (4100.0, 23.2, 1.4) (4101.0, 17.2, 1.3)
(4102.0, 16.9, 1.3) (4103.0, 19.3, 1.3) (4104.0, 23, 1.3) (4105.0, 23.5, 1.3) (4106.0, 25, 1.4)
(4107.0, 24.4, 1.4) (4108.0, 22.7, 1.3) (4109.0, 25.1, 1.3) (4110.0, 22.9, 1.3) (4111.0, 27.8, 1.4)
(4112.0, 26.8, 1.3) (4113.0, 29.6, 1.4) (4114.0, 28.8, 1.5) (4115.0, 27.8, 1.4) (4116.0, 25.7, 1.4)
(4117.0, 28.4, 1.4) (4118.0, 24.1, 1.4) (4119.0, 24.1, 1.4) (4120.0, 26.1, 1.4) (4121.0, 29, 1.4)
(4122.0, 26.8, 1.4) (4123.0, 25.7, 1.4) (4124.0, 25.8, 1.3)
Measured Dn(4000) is 1.81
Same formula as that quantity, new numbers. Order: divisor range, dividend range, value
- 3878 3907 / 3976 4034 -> 1.67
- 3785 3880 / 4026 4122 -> 1.93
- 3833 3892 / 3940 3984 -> 1.22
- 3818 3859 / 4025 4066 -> 2.13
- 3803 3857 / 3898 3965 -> 1.17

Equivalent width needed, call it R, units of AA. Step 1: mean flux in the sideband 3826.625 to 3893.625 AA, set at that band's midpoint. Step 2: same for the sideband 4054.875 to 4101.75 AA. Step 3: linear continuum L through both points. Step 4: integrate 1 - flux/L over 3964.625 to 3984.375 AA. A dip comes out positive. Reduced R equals 4.67 AA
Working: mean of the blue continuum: 13.2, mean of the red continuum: 23.8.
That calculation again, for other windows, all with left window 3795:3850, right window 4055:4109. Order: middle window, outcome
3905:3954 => 8.9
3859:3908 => 4.4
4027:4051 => -1.7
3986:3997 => -1.7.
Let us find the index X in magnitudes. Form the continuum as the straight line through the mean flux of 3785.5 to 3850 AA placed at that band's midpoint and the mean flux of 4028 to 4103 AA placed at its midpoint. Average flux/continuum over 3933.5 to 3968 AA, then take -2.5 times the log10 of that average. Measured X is 0.36 mag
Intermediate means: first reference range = 14.2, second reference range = 23.7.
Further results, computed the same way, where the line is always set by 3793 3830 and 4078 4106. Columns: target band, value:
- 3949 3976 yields 0.389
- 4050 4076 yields 0.029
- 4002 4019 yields -0.125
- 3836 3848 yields 0.223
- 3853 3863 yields 0.317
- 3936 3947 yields 0.486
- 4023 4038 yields -0.073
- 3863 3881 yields 0.164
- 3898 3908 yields 0.162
